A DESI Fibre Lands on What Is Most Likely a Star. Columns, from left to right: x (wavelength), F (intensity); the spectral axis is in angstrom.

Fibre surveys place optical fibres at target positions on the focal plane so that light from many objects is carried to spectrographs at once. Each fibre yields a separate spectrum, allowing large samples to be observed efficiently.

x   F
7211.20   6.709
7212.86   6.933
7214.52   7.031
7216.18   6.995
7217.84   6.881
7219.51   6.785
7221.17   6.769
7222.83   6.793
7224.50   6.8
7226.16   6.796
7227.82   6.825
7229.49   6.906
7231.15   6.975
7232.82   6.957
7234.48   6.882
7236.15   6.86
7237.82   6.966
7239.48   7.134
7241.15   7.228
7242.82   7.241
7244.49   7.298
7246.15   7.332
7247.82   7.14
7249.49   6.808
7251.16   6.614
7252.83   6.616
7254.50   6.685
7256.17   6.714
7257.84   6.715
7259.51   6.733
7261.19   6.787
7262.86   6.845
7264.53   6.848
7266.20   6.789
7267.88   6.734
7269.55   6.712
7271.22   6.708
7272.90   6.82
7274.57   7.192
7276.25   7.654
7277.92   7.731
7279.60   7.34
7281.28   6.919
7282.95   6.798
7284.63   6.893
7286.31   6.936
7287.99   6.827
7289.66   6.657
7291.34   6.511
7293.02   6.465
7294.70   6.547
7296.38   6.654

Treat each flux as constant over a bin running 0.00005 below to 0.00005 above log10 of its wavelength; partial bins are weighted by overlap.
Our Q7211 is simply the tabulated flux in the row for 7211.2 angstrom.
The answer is 6.709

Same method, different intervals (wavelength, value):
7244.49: 7.298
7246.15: 7.332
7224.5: 6.8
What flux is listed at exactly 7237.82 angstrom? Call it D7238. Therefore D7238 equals 6.966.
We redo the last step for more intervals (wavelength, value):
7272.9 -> 6.82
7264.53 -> 6.848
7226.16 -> 6.796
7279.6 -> 7.34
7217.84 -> 6.881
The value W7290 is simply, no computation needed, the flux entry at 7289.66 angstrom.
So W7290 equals 6.657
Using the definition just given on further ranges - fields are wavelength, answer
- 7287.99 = 6.827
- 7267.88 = 6.734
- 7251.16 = 6.614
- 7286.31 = 6.936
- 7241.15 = 7.228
